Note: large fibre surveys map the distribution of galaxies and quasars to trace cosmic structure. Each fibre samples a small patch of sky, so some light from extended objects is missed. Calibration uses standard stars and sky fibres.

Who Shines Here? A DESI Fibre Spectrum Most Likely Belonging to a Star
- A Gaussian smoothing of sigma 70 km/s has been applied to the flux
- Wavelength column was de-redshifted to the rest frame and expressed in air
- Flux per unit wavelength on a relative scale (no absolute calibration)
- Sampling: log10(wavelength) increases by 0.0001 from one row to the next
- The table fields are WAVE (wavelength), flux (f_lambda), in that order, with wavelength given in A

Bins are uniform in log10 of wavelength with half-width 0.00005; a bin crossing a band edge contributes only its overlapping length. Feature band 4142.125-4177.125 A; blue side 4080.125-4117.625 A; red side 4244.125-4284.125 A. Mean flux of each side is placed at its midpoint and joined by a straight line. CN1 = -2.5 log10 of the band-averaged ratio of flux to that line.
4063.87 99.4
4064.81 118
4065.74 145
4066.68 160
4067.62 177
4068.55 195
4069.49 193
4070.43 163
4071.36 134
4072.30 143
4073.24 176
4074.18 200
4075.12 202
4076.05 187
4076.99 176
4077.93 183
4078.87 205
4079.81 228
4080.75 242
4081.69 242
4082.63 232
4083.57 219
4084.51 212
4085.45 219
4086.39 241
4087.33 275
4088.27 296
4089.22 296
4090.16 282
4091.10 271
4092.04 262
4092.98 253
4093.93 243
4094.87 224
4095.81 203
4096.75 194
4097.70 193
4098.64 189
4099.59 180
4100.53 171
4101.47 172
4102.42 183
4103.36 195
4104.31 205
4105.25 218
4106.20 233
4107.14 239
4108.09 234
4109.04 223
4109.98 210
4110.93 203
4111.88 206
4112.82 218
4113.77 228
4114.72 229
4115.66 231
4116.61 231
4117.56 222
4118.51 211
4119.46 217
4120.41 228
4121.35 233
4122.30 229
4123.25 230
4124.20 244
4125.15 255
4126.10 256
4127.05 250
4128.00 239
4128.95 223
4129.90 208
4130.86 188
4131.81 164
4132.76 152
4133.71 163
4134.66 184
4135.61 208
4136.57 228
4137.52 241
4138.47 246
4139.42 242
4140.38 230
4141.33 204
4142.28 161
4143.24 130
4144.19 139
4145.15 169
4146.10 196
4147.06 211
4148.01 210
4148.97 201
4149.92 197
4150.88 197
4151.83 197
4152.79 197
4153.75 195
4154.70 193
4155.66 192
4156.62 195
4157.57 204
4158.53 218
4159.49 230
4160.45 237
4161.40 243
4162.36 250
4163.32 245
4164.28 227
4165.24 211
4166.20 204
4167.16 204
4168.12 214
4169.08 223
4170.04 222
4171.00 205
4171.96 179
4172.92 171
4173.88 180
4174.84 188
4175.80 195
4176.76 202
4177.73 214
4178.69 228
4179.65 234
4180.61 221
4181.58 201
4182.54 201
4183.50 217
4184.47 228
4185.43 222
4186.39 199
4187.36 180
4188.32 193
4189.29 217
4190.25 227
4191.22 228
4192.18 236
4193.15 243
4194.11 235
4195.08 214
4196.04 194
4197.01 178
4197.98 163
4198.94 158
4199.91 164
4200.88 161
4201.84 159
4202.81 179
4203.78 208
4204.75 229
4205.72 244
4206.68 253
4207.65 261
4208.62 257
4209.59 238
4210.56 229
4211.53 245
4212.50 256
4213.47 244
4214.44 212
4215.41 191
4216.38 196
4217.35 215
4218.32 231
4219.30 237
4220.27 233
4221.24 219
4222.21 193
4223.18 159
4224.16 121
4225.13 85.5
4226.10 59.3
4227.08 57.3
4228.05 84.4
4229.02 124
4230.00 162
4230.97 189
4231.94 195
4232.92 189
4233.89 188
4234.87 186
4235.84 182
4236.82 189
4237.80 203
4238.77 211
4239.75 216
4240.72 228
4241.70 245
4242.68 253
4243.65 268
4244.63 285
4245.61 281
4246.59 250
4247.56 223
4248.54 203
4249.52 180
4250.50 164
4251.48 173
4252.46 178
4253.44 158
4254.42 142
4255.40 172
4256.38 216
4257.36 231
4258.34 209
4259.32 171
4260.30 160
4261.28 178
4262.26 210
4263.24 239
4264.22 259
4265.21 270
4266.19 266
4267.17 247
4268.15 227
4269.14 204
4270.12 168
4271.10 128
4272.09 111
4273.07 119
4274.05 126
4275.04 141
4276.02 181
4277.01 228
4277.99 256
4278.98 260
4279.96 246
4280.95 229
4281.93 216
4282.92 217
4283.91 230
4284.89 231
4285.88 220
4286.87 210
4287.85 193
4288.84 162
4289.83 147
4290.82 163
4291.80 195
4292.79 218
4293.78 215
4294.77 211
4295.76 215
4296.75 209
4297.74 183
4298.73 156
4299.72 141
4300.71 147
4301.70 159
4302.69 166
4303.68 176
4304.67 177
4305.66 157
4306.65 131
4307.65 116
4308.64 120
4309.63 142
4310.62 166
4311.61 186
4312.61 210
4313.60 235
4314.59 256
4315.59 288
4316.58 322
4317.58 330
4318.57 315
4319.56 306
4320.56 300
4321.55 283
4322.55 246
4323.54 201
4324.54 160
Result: 0.08 mag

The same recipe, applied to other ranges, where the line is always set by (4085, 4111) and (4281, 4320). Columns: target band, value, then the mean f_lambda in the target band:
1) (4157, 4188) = 0.02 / 212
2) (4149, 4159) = 0.10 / 199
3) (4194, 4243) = 0.09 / 194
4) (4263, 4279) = 0.03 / 199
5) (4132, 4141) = 0.06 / 209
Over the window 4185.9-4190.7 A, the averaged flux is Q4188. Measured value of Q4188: 203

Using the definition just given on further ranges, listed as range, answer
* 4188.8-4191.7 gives 224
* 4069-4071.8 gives 164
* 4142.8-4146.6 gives 159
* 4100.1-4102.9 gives 176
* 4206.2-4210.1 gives 252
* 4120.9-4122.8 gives 231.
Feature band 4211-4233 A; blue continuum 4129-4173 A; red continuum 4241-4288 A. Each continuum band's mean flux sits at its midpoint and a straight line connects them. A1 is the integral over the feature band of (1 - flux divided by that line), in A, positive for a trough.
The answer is 3.00 A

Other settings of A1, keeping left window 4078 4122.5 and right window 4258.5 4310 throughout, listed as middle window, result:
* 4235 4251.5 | -2.0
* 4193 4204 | 1.1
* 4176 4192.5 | -0.4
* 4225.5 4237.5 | 2.9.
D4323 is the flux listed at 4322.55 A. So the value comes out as 246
